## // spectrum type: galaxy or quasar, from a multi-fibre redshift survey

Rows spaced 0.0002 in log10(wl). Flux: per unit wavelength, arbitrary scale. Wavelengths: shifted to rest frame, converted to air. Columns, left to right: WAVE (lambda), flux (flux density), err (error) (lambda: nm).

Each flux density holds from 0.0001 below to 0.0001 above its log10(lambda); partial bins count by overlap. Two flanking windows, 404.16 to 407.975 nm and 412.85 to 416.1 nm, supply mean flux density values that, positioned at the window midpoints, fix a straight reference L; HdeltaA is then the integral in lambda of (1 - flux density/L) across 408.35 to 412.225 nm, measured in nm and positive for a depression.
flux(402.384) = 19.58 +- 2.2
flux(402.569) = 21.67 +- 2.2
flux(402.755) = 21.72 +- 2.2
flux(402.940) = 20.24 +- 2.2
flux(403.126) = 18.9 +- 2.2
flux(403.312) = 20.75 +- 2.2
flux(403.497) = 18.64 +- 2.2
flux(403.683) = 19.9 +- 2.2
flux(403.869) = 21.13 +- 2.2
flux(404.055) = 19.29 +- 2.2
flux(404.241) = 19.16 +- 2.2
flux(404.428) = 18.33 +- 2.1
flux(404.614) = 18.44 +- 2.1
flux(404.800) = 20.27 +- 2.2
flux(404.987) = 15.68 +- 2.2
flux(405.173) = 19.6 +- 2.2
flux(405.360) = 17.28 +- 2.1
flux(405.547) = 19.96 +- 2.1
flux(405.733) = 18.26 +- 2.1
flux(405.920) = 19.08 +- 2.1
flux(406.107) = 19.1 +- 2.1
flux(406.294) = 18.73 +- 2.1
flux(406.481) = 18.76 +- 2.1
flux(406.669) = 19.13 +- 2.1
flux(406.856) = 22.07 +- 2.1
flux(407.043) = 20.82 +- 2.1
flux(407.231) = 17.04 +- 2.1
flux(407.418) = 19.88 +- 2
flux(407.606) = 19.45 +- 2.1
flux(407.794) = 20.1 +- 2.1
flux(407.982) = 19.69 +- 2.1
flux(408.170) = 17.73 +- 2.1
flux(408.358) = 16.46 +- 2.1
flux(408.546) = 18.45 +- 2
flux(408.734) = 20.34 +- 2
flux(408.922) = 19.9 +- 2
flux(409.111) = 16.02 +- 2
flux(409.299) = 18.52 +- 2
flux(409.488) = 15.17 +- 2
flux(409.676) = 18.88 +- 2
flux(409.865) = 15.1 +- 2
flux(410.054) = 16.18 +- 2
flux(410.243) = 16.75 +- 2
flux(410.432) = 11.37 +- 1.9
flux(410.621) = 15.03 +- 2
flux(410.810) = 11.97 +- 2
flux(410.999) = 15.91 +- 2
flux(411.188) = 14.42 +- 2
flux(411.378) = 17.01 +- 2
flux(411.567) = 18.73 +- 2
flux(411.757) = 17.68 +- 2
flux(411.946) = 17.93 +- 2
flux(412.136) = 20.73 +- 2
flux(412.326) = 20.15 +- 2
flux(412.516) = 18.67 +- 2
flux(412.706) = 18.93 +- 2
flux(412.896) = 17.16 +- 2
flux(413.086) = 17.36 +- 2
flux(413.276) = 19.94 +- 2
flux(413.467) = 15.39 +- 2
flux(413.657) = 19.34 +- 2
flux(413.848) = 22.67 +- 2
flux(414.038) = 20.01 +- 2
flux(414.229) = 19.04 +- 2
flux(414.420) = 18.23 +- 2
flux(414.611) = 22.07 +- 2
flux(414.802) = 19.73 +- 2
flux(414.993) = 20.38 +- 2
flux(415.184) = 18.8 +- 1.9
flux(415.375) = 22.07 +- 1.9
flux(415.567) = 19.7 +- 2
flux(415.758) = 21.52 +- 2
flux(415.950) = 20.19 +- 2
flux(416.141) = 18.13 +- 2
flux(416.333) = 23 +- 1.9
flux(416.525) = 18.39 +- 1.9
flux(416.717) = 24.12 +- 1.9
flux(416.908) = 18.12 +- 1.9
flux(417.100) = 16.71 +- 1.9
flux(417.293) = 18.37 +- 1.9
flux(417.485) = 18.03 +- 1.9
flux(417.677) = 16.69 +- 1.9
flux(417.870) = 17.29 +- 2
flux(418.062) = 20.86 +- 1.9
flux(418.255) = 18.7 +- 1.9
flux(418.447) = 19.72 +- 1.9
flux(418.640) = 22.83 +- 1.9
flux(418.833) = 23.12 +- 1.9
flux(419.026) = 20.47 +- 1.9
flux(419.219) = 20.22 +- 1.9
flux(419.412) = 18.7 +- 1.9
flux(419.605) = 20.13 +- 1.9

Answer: 0.51 nm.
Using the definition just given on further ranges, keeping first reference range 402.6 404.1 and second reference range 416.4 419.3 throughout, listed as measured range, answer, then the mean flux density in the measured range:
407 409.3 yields 0.14 nm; 18.8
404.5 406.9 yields 0.14 nm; 18.9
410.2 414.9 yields 0.46 nm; 17.9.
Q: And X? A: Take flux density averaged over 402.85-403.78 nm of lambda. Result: 19.7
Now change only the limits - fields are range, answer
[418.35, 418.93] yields 21.9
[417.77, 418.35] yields 18.9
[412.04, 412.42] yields 20.4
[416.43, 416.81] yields 21.2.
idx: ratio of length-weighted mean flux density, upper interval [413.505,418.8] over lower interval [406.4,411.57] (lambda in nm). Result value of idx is 1.13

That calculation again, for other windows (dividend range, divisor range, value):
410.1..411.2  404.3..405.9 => 0.77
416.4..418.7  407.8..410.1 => 1.07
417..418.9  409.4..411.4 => 1.26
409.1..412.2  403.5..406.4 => 0.86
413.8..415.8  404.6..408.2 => 1.06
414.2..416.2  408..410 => 1.13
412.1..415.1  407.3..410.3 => 1.07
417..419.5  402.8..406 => 1.01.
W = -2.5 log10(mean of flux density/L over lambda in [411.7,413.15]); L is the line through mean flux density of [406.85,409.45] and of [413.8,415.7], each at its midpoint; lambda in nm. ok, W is 0.06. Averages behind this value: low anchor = 18.8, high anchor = 20.2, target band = 18.6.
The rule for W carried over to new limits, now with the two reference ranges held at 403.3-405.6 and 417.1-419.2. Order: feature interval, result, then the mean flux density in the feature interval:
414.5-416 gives -0.06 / 20.5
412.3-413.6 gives 0.07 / 18.2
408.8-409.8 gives 0.09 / 17.7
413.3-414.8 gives -0.01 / 19.6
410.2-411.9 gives 0.24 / 15.5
